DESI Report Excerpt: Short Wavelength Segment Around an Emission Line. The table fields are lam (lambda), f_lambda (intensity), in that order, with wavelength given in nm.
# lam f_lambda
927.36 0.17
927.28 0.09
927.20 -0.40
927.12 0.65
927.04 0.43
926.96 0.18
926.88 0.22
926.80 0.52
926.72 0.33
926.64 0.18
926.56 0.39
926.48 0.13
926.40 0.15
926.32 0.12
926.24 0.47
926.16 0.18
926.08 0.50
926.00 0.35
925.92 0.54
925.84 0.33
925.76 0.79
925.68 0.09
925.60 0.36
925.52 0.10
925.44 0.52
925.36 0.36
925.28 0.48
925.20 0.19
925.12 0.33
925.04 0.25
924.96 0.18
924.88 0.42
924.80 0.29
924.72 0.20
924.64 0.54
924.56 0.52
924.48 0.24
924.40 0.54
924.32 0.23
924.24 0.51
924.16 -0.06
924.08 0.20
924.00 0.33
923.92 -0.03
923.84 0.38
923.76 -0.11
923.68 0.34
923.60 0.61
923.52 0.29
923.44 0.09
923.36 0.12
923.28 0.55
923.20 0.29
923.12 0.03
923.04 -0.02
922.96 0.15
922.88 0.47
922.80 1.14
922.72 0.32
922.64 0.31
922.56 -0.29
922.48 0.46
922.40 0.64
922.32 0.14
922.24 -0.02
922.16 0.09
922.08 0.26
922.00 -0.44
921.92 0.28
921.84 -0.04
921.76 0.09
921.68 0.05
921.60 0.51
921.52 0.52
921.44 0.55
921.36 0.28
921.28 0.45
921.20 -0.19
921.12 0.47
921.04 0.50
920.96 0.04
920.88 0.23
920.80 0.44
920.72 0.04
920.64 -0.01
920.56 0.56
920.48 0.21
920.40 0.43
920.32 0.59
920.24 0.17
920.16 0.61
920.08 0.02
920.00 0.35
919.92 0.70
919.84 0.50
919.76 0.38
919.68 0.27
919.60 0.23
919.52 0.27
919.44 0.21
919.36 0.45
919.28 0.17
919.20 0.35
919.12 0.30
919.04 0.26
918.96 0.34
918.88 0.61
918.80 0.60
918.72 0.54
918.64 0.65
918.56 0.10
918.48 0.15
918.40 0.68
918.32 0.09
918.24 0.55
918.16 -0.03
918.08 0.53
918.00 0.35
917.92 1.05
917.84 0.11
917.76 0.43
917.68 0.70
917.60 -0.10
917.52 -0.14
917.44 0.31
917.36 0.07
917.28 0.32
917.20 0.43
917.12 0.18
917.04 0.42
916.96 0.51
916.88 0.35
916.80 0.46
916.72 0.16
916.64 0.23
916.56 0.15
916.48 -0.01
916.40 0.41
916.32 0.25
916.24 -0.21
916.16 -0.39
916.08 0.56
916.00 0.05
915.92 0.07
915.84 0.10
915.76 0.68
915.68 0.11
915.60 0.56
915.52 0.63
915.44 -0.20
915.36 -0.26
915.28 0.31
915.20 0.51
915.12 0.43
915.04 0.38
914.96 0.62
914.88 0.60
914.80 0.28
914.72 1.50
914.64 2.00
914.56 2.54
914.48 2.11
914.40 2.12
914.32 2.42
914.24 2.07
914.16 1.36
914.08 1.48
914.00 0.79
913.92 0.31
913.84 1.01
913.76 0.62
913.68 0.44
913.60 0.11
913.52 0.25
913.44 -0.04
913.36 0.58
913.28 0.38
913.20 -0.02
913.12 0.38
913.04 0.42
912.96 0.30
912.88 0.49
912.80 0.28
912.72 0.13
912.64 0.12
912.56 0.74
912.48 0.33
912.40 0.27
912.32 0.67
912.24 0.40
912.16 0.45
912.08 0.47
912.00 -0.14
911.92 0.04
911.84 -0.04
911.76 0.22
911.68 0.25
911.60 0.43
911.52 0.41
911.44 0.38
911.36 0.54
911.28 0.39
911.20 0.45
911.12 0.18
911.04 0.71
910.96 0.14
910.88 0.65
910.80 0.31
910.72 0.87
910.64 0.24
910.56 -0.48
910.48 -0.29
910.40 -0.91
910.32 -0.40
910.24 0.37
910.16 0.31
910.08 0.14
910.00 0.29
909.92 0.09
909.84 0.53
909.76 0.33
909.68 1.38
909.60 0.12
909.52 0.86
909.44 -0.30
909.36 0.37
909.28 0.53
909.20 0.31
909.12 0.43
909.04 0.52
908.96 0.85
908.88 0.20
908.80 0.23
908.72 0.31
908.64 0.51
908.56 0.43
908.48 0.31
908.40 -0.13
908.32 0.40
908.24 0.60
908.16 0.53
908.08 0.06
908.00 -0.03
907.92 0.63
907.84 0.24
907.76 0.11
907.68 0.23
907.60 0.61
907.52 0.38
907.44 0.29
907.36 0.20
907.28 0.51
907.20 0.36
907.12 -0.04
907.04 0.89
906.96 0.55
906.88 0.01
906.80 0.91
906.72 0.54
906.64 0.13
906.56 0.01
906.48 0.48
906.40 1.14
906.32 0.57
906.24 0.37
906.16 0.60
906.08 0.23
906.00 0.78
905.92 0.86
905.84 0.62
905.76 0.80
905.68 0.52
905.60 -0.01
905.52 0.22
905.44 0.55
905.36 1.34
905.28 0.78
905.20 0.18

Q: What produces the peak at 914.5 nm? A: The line H-beta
